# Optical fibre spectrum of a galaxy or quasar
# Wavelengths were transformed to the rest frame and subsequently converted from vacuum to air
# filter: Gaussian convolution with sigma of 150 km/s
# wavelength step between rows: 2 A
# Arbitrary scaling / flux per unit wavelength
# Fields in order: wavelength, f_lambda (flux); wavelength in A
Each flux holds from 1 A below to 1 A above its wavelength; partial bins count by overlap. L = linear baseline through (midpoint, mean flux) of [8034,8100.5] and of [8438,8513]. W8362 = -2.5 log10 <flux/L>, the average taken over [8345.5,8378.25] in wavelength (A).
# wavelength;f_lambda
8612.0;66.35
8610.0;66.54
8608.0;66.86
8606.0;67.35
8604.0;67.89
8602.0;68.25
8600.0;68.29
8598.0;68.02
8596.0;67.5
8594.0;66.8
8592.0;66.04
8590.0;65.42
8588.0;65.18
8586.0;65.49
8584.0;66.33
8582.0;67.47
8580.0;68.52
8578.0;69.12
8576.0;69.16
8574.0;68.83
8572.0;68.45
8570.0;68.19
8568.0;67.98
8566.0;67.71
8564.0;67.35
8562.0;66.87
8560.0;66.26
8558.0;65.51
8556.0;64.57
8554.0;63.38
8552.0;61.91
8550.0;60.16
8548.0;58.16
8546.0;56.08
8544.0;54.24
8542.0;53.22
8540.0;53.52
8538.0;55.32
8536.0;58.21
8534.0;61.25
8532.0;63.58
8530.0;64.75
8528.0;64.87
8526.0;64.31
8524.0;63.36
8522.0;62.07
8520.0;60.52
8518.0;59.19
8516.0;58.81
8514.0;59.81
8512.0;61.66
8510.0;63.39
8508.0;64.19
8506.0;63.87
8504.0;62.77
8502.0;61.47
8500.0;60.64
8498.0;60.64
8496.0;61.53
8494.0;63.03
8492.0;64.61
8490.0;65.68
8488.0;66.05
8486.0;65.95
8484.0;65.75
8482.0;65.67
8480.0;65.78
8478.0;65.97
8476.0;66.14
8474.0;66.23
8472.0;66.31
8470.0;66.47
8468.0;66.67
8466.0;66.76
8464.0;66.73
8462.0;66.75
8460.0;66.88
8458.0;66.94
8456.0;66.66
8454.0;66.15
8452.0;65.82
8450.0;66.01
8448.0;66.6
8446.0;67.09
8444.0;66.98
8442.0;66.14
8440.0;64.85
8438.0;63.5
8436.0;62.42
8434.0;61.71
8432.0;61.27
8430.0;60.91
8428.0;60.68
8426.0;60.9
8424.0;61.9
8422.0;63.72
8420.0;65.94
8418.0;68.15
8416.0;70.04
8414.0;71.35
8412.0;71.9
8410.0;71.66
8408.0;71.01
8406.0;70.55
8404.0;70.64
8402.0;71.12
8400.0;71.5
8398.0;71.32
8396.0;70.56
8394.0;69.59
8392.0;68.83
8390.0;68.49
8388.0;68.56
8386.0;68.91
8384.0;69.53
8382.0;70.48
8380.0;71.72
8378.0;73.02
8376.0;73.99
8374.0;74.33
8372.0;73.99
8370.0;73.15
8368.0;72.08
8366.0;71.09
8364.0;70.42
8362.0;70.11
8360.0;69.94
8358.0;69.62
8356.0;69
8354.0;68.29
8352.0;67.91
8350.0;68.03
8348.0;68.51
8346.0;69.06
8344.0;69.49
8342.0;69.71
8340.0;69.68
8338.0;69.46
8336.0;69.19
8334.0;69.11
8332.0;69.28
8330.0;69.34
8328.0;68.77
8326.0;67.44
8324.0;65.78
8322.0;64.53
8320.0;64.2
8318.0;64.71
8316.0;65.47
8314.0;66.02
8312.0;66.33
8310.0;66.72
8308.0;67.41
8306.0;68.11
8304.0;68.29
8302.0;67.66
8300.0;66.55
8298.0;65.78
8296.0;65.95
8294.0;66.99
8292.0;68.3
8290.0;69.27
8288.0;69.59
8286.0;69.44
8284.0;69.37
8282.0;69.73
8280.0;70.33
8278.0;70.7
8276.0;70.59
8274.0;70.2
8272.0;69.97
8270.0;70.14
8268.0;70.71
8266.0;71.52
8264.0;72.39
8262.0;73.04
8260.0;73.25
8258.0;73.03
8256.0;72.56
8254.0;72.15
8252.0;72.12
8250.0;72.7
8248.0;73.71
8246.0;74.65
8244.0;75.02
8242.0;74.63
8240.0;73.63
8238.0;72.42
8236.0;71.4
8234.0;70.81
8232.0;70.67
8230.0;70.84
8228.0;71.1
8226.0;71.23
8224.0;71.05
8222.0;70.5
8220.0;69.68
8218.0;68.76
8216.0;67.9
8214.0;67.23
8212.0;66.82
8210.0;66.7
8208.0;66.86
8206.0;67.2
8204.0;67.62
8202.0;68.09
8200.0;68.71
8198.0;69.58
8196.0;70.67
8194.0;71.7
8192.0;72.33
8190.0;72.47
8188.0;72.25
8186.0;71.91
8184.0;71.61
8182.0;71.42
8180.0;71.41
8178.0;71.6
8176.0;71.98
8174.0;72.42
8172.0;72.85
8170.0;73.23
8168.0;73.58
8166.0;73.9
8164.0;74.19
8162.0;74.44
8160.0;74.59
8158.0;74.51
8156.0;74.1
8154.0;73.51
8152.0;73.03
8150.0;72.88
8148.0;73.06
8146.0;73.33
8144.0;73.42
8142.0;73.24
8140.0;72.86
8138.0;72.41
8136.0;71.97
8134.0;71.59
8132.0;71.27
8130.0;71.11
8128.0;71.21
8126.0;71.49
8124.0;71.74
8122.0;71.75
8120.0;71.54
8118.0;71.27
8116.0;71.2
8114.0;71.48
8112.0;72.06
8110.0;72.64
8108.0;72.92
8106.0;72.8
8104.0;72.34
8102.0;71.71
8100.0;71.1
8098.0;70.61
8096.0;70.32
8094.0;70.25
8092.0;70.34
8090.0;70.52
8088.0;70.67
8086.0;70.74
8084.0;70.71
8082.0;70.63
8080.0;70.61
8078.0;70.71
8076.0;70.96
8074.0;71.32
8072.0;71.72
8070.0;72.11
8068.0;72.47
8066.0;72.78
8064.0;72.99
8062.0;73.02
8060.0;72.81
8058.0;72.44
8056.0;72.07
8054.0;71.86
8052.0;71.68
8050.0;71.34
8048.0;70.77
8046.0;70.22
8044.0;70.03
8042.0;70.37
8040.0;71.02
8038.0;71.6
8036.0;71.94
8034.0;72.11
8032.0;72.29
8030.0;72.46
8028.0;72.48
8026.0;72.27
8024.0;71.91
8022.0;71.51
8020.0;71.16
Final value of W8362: -0.06 mag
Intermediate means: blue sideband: 71.3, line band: 70.7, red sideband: 65.1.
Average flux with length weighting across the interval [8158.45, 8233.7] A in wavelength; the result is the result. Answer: 70.8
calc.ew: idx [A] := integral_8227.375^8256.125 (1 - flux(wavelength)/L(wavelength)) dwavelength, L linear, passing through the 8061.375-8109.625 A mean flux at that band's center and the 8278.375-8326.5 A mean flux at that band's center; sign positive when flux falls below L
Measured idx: -1.7 A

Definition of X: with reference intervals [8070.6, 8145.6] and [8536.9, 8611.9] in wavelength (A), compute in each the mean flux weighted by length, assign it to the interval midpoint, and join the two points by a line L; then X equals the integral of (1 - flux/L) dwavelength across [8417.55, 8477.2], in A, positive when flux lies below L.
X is 1.4 A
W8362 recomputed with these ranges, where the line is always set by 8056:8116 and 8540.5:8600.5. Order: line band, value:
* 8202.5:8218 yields 0.04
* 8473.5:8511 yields 0.03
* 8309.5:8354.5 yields 0.01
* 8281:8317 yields 0.02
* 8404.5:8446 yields 0.02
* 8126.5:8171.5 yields -0.04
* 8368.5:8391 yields -0.06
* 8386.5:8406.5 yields -0.04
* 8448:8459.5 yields 0.00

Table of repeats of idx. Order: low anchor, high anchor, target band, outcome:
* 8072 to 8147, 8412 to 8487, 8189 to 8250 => -0.8 A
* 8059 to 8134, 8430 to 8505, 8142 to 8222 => -1.5 A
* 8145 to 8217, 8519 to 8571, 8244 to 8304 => -1.3 A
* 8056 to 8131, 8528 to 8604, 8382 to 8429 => -1.3 A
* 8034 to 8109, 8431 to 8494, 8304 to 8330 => 0.5 A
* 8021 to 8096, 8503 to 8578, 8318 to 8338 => -0.3 A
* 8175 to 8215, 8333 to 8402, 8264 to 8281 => -0.1 A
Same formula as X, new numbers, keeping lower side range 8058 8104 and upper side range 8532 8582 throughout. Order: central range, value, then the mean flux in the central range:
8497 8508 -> 0.35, 62.1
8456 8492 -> -0.91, 66.2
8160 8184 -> -1.04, 72.8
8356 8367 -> -0.59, 70.1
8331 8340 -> -0.31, 69.3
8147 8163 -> -0.84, 73.8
